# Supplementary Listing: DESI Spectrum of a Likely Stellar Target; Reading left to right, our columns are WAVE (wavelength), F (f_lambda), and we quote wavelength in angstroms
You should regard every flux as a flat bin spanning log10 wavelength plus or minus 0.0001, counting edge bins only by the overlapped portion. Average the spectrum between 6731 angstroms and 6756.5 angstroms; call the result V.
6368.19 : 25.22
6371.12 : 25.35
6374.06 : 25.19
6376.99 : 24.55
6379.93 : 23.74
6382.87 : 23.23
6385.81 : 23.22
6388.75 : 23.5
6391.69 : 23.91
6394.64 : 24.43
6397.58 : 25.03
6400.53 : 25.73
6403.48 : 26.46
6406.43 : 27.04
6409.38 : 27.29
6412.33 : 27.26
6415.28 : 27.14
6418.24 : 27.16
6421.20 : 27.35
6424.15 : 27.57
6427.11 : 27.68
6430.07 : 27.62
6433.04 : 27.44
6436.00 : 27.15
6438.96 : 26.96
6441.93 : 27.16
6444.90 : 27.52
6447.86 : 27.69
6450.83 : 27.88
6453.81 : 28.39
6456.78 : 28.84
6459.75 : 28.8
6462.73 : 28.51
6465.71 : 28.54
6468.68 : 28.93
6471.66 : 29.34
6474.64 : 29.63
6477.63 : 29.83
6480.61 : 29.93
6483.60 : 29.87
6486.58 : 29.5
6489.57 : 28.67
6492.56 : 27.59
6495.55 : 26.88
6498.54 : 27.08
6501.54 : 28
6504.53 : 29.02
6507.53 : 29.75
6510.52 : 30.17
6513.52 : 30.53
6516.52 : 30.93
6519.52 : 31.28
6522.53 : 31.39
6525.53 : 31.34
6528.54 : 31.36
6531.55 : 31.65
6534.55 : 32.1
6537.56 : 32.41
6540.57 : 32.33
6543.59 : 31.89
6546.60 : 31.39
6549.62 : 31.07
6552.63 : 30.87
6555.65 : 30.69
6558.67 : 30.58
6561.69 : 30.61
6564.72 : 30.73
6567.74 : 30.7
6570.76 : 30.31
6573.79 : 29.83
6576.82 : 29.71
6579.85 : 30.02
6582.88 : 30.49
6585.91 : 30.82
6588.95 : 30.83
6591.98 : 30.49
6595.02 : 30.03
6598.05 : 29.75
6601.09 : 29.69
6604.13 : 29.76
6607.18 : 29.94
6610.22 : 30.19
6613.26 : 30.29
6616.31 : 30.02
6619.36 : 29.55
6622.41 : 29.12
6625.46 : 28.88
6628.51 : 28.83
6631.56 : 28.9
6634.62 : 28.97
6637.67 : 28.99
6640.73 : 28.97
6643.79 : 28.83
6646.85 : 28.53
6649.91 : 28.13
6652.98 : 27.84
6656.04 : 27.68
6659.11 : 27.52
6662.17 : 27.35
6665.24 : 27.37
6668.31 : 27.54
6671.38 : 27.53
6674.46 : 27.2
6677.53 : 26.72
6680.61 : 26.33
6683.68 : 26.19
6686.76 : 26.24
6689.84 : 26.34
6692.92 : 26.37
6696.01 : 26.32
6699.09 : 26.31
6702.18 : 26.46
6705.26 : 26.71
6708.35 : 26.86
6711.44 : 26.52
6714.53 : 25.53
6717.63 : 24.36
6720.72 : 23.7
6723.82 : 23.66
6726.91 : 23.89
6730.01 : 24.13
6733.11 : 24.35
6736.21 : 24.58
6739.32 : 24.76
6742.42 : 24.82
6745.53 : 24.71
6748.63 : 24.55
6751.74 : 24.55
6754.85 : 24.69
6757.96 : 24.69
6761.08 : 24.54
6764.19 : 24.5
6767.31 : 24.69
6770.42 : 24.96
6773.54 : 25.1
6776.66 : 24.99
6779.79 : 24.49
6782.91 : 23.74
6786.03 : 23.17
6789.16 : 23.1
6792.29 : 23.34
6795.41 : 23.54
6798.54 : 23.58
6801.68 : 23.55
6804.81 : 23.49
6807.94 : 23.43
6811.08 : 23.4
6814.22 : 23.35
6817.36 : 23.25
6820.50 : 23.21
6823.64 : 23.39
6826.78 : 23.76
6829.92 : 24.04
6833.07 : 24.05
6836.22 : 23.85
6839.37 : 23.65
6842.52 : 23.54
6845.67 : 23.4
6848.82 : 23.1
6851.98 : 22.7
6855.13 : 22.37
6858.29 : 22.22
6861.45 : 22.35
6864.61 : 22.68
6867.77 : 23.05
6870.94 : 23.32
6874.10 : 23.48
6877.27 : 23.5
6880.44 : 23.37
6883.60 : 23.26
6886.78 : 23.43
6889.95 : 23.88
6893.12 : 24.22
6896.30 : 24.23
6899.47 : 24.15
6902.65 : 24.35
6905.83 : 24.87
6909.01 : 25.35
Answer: 24.6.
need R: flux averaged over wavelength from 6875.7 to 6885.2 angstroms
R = 23.4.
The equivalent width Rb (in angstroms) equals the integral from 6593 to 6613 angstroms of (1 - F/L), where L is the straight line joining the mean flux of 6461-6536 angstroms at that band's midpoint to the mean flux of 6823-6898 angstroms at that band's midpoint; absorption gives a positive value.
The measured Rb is -1.5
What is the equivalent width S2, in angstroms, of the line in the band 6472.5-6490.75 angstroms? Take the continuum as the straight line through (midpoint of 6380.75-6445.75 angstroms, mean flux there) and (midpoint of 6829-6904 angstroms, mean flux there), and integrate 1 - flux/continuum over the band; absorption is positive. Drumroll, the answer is -2.7 angstroms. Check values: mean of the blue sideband 26.2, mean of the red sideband 23.4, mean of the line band 29.6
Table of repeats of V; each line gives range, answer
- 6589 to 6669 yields 29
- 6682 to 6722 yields 26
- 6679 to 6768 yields 25.2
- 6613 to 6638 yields 29.2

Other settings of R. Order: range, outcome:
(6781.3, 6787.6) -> 23.5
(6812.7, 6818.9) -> 23.3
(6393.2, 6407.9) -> 25.7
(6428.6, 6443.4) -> 27.3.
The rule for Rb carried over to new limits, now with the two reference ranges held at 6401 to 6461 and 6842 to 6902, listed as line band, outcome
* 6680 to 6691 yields -0.53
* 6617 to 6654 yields -4.77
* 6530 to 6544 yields -2.97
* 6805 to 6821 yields 0.34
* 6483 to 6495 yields -0.77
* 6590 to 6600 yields -1.61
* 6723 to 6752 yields 0.19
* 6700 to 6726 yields -0.68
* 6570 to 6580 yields -1.46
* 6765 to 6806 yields 0.21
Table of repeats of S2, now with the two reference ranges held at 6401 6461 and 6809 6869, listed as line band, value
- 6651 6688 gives -3.17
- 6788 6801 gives 0.16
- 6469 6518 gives -4.25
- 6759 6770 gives -0.28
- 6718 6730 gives 0.28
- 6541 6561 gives -3.73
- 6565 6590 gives -4.23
